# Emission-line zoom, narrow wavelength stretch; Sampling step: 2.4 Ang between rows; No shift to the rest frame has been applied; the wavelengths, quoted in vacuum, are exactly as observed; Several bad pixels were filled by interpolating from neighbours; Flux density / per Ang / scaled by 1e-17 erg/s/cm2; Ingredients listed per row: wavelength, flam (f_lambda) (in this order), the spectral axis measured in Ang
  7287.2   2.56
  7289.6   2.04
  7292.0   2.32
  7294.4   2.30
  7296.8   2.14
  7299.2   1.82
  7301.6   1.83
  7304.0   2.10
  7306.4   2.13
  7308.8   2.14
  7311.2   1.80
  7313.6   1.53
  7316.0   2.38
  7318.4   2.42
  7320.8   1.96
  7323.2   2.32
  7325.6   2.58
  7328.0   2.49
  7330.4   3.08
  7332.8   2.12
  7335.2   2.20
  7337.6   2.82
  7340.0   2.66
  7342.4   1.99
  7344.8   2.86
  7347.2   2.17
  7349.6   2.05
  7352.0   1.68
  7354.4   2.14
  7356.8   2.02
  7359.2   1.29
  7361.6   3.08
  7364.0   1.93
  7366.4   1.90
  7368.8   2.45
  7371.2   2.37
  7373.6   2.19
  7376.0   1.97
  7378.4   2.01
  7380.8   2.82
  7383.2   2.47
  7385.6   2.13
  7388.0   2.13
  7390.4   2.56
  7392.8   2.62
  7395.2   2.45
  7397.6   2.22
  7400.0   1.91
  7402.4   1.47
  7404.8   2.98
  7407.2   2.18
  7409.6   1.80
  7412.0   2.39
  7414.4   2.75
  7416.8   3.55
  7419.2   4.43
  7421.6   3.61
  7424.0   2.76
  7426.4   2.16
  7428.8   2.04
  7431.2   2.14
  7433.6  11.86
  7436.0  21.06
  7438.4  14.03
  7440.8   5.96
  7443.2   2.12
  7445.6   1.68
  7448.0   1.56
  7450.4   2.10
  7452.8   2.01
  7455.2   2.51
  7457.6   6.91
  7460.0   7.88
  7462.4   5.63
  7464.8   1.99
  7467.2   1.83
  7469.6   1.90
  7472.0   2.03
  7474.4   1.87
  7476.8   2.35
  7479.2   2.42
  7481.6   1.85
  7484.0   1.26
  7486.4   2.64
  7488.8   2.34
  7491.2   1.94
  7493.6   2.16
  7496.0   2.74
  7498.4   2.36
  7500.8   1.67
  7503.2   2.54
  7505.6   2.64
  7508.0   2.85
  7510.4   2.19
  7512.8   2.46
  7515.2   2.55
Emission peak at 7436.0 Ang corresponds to Halpha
